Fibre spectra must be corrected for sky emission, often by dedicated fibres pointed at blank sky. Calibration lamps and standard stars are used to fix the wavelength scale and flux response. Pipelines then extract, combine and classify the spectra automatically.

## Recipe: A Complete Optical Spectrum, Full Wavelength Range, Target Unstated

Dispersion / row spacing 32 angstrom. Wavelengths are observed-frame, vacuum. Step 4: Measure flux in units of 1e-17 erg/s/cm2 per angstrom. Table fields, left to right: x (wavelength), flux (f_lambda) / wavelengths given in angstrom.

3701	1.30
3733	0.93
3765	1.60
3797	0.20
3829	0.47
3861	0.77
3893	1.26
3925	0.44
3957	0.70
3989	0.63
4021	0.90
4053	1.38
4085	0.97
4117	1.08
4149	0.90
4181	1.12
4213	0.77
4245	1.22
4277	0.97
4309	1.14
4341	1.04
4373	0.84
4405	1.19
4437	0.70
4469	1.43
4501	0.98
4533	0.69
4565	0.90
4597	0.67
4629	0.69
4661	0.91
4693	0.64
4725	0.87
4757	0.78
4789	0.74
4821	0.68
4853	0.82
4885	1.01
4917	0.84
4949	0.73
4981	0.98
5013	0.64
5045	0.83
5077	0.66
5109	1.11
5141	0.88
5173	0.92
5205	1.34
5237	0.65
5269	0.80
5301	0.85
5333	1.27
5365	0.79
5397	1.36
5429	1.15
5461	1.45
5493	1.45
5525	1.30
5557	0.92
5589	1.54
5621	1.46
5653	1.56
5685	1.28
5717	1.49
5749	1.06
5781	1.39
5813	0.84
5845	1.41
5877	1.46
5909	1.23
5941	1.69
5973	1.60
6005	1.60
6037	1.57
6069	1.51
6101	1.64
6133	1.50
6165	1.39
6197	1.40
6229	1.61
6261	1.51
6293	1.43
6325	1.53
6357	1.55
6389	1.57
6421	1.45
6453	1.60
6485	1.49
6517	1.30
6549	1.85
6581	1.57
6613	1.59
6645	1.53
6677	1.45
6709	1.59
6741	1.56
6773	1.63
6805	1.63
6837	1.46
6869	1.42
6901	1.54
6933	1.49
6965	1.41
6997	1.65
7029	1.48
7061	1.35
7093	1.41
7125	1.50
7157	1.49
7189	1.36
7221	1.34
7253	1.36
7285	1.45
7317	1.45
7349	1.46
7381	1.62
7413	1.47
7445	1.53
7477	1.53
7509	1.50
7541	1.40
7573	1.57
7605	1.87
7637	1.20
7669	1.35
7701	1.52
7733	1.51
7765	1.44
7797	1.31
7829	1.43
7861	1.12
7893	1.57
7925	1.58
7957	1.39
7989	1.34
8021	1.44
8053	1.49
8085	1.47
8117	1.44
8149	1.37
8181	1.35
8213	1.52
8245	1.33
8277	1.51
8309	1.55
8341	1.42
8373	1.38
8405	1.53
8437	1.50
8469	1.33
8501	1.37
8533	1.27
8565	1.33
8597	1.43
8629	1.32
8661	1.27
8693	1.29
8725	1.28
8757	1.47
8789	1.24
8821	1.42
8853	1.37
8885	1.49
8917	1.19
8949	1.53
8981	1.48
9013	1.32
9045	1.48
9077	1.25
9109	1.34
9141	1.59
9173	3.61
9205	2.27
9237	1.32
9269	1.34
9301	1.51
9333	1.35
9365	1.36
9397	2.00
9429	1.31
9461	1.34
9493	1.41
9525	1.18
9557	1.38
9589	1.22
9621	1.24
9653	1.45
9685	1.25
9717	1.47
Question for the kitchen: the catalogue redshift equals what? 0.40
